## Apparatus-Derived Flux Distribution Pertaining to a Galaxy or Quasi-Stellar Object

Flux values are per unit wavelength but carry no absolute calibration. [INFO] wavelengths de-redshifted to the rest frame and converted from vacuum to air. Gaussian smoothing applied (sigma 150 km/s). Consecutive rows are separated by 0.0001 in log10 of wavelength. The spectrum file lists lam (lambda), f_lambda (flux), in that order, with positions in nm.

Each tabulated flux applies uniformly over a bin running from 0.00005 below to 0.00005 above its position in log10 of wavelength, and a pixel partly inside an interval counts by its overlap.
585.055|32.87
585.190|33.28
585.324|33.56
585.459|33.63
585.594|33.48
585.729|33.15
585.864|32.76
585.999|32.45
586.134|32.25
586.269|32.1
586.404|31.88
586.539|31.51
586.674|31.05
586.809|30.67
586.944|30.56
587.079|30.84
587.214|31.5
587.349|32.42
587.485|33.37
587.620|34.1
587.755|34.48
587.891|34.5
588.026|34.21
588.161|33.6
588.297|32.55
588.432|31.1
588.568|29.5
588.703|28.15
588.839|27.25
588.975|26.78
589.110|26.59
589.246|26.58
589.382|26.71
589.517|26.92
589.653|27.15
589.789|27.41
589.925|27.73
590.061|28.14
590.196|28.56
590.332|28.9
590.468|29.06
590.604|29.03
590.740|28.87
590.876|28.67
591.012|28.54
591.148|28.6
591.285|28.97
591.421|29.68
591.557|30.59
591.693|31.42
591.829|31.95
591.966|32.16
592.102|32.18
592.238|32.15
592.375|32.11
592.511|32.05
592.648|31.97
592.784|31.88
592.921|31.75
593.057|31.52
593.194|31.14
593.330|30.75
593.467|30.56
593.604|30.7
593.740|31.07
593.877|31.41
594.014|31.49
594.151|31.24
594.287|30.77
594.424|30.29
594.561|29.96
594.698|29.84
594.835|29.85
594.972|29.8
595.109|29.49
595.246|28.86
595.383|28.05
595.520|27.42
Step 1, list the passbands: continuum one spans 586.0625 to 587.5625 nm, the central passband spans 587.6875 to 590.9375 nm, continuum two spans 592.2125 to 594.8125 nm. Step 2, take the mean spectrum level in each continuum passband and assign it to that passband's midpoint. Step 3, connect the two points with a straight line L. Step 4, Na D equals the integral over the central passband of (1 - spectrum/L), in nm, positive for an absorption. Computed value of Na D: 0.229 nm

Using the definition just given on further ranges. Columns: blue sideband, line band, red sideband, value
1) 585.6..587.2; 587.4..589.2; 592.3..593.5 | 0.03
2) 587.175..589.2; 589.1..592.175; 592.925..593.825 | 0.22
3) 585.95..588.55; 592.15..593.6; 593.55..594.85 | -0.03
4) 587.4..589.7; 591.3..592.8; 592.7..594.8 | -0.04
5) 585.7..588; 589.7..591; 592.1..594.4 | 0.14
